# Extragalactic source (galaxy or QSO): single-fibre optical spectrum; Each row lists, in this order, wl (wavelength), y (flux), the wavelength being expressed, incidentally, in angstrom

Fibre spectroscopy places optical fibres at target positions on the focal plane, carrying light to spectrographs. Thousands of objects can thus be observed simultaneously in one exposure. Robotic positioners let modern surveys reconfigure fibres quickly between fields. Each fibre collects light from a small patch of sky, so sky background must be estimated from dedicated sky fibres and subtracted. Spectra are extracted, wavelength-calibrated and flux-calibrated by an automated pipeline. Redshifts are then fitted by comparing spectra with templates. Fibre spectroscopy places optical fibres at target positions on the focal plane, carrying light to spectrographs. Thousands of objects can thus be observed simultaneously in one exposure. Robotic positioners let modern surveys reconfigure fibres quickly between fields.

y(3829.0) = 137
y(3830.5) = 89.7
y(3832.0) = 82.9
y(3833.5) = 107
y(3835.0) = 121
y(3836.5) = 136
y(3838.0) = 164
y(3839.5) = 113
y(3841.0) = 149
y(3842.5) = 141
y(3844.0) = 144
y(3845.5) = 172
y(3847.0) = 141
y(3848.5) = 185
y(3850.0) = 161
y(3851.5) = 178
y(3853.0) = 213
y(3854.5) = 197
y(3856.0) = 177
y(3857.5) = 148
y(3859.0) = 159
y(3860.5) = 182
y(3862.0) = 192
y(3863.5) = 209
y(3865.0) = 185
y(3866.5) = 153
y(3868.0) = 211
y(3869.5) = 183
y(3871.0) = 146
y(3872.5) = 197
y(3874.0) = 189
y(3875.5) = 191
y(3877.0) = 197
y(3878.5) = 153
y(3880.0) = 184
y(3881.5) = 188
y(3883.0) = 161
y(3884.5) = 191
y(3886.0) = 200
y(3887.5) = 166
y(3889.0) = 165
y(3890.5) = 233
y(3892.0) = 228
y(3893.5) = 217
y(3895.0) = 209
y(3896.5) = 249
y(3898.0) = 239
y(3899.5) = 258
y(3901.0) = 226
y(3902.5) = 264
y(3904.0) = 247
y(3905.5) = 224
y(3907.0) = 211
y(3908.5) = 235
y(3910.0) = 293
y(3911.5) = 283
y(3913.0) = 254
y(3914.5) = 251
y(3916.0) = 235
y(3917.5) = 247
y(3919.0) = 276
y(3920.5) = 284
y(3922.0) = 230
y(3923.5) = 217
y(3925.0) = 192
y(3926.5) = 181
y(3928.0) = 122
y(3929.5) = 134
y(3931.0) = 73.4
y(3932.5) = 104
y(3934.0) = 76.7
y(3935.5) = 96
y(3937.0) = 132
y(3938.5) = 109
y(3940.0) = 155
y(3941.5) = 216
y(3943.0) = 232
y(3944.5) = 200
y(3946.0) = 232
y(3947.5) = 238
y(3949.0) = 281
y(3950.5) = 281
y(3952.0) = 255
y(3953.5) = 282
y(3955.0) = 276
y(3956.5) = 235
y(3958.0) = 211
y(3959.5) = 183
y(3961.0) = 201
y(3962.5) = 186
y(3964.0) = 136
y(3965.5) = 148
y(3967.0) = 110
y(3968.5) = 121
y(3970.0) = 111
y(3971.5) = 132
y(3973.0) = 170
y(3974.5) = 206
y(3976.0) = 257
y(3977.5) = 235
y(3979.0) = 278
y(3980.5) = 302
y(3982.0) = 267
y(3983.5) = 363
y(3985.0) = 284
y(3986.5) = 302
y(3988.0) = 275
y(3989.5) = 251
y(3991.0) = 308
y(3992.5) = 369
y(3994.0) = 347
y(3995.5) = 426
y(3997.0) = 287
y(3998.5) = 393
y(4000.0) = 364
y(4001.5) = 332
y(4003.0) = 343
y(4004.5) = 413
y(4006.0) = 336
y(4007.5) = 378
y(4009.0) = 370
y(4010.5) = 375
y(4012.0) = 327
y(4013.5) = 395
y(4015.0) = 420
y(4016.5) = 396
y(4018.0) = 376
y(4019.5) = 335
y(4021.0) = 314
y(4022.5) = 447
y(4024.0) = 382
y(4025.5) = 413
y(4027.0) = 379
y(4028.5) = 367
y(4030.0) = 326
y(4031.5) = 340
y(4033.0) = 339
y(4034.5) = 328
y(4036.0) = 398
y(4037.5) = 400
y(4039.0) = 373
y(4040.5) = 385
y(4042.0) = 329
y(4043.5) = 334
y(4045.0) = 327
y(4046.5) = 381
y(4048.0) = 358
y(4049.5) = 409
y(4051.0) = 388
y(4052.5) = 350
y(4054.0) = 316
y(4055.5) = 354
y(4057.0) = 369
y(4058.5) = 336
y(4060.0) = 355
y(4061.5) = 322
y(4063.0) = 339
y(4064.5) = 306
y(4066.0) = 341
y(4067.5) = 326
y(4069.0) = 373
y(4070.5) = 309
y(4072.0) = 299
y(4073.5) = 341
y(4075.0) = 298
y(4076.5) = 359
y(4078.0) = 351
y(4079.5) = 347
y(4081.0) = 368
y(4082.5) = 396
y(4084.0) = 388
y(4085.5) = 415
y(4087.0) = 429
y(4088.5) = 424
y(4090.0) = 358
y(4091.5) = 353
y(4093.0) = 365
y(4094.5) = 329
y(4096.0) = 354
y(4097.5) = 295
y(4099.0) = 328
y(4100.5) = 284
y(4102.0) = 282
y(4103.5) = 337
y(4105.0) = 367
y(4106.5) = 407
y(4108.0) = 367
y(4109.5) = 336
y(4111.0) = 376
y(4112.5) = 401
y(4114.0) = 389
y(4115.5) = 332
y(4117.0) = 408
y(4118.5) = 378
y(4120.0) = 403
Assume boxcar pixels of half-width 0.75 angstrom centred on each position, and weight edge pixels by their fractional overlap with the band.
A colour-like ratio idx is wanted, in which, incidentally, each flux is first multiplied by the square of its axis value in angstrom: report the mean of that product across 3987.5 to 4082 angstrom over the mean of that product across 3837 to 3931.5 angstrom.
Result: 1.94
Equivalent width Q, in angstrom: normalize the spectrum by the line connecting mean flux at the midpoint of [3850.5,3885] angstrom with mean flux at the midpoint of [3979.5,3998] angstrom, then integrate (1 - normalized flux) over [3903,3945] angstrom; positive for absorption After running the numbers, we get 7.6 angstrom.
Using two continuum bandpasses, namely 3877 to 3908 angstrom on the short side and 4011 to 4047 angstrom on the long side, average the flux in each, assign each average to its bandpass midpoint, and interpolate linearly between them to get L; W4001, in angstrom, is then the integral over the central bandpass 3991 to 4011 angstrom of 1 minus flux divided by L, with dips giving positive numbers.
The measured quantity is -1.6 angstrom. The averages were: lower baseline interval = 211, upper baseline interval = 367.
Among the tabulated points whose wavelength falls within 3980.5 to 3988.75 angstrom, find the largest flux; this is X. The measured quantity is 363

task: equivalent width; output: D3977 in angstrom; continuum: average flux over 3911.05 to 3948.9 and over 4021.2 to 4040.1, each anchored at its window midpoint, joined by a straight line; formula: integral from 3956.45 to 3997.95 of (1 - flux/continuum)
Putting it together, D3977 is 6.0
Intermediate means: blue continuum 192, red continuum 373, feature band 240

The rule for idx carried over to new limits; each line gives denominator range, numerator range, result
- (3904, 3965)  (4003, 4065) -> 1.85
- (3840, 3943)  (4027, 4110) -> 2.01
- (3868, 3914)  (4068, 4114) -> 1.84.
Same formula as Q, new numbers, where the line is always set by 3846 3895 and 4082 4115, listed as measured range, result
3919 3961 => 7.7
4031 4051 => -2.9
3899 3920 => -3.5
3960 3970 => 4.2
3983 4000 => -3.0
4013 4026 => -3.7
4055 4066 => -0.2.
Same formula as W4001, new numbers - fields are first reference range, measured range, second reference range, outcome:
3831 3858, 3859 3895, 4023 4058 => -0.33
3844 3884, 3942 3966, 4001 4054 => 4.85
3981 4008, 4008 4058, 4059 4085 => -4.11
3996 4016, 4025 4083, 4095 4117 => 0.94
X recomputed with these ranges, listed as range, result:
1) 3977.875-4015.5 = 426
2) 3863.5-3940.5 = 293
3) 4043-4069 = 409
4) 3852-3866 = 213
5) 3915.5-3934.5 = 284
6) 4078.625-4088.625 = 429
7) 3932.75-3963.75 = 282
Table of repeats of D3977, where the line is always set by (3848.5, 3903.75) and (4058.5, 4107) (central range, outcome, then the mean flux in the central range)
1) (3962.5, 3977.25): 5.9 angstrom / 159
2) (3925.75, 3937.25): 5.9 angstrom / 114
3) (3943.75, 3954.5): -0.2 angstrom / 253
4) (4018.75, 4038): -3.7 angstrom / 366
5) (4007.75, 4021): -3.3 angstrom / 371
